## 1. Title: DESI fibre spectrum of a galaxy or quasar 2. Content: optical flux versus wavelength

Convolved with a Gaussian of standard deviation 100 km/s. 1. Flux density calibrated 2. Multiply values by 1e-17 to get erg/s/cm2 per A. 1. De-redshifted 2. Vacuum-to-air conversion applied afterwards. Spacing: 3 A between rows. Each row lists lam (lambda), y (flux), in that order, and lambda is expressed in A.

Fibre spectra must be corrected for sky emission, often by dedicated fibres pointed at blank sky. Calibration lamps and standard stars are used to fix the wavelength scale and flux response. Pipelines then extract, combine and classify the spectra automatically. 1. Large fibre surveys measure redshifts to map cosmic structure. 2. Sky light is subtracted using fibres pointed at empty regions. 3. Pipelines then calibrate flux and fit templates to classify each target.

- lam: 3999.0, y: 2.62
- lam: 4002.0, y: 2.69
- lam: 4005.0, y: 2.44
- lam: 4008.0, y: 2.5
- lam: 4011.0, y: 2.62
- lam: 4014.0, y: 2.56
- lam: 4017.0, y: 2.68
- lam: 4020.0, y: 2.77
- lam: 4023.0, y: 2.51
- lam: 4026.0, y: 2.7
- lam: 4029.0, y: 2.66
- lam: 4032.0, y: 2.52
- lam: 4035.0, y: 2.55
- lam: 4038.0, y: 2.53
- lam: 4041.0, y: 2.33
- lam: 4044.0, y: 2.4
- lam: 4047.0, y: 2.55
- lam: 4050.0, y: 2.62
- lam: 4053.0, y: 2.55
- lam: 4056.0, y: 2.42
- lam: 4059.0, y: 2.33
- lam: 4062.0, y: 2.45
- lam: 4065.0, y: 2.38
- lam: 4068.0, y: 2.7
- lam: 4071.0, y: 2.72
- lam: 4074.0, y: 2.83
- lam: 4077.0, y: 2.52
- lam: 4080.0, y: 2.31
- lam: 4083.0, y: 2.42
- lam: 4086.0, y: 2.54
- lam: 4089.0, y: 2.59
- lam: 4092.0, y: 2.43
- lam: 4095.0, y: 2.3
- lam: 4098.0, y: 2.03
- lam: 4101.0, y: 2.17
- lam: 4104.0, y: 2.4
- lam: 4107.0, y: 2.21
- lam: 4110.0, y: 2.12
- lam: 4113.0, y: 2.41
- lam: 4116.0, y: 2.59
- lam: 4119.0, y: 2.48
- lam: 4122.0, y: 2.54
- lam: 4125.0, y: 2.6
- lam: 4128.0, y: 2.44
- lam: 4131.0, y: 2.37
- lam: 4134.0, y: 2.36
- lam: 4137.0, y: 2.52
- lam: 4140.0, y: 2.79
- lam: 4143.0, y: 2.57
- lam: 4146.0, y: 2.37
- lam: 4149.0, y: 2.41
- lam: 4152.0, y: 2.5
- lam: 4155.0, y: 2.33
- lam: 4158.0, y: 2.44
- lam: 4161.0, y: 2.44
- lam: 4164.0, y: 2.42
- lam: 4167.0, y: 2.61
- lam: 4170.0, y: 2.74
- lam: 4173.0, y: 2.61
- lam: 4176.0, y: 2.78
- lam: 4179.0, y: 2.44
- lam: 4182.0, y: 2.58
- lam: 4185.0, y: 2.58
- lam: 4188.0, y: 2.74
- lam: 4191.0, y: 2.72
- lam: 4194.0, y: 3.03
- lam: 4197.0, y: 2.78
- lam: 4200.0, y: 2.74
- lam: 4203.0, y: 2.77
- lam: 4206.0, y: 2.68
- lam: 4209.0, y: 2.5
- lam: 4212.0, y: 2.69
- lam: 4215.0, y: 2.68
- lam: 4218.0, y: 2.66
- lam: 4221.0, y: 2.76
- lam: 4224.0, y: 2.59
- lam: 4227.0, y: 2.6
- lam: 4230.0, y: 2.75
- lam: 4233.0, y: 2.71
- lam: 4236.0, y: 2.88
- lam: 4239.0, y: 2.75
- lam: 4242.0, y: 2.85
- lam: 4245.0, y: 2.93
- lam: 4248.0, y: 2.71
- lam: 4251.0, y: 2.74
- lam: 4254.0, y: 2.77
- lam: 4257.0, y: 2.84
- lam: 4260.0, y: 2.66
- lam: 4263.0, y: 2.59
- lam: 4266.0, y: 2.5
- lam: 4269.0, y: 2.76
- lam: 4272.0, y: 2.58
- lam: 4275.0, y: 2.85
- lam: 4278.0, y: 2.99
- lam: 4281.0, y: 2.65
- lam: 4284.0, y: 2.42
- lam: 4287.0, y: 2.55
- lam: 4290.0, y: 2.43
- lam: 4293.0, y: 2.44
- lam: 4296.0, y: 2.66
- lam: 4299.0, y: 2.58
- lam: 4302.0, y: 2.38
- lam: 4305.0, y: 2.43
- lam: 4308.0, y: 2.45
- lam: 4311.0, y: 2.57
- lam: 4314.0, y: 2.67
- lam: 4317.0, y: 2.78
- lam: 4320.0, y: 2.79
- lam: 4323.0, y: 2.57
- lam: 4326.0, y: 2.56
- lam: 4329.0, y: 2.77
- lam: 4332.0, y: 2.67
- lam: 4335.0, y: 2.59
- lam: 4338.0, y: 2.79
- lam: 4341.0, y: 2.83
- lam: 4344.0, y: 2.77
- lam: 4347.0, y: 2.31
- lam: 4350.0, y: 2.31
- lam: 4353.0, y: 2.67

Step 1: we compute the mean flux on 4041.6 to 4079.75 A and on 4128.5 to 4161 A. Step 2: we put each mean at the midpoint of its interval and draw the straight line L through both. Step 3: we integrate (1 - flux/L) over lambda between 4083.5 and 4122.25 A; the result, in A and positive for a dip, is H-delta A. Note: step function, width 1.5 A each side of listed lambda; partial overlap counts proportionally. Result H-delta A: 2.01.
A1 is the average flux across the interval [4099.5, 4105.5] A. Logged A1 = 2.28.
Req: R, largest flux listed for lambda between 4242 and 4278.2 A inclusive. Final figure 2.99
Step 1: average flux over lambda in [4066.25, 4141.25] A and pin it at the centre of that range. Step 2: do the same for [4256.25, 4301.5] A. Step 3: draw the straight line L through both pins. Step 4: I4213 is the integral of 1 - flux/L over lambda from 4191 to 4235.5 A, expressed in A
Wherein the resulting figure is -2.7 A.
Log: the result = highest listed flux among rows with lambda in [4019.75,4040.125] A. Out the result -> 2.77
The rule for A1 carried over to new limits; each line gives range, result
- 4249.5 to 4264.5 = 2.72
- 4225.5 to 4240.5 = 2.74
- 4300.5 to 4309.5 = 2.42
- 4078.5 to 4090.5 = 2.46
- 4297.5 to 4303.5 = 2.48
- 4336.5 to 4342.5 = 2.81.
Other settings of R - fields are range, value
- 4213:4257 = 2.93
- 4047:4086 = 2.83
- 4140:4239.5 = 3.03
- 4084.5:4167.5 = 2.79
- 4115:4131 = 2.6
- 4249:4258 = 2.84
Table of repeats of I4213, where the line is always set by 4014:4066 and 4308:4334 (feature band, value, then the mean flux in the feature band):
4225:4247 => -1.31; 2.78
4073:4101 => 1.43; 2.42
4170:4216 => -1.60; 2.69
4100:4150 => 2.59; 2.44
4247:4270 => -0.57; 2.69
